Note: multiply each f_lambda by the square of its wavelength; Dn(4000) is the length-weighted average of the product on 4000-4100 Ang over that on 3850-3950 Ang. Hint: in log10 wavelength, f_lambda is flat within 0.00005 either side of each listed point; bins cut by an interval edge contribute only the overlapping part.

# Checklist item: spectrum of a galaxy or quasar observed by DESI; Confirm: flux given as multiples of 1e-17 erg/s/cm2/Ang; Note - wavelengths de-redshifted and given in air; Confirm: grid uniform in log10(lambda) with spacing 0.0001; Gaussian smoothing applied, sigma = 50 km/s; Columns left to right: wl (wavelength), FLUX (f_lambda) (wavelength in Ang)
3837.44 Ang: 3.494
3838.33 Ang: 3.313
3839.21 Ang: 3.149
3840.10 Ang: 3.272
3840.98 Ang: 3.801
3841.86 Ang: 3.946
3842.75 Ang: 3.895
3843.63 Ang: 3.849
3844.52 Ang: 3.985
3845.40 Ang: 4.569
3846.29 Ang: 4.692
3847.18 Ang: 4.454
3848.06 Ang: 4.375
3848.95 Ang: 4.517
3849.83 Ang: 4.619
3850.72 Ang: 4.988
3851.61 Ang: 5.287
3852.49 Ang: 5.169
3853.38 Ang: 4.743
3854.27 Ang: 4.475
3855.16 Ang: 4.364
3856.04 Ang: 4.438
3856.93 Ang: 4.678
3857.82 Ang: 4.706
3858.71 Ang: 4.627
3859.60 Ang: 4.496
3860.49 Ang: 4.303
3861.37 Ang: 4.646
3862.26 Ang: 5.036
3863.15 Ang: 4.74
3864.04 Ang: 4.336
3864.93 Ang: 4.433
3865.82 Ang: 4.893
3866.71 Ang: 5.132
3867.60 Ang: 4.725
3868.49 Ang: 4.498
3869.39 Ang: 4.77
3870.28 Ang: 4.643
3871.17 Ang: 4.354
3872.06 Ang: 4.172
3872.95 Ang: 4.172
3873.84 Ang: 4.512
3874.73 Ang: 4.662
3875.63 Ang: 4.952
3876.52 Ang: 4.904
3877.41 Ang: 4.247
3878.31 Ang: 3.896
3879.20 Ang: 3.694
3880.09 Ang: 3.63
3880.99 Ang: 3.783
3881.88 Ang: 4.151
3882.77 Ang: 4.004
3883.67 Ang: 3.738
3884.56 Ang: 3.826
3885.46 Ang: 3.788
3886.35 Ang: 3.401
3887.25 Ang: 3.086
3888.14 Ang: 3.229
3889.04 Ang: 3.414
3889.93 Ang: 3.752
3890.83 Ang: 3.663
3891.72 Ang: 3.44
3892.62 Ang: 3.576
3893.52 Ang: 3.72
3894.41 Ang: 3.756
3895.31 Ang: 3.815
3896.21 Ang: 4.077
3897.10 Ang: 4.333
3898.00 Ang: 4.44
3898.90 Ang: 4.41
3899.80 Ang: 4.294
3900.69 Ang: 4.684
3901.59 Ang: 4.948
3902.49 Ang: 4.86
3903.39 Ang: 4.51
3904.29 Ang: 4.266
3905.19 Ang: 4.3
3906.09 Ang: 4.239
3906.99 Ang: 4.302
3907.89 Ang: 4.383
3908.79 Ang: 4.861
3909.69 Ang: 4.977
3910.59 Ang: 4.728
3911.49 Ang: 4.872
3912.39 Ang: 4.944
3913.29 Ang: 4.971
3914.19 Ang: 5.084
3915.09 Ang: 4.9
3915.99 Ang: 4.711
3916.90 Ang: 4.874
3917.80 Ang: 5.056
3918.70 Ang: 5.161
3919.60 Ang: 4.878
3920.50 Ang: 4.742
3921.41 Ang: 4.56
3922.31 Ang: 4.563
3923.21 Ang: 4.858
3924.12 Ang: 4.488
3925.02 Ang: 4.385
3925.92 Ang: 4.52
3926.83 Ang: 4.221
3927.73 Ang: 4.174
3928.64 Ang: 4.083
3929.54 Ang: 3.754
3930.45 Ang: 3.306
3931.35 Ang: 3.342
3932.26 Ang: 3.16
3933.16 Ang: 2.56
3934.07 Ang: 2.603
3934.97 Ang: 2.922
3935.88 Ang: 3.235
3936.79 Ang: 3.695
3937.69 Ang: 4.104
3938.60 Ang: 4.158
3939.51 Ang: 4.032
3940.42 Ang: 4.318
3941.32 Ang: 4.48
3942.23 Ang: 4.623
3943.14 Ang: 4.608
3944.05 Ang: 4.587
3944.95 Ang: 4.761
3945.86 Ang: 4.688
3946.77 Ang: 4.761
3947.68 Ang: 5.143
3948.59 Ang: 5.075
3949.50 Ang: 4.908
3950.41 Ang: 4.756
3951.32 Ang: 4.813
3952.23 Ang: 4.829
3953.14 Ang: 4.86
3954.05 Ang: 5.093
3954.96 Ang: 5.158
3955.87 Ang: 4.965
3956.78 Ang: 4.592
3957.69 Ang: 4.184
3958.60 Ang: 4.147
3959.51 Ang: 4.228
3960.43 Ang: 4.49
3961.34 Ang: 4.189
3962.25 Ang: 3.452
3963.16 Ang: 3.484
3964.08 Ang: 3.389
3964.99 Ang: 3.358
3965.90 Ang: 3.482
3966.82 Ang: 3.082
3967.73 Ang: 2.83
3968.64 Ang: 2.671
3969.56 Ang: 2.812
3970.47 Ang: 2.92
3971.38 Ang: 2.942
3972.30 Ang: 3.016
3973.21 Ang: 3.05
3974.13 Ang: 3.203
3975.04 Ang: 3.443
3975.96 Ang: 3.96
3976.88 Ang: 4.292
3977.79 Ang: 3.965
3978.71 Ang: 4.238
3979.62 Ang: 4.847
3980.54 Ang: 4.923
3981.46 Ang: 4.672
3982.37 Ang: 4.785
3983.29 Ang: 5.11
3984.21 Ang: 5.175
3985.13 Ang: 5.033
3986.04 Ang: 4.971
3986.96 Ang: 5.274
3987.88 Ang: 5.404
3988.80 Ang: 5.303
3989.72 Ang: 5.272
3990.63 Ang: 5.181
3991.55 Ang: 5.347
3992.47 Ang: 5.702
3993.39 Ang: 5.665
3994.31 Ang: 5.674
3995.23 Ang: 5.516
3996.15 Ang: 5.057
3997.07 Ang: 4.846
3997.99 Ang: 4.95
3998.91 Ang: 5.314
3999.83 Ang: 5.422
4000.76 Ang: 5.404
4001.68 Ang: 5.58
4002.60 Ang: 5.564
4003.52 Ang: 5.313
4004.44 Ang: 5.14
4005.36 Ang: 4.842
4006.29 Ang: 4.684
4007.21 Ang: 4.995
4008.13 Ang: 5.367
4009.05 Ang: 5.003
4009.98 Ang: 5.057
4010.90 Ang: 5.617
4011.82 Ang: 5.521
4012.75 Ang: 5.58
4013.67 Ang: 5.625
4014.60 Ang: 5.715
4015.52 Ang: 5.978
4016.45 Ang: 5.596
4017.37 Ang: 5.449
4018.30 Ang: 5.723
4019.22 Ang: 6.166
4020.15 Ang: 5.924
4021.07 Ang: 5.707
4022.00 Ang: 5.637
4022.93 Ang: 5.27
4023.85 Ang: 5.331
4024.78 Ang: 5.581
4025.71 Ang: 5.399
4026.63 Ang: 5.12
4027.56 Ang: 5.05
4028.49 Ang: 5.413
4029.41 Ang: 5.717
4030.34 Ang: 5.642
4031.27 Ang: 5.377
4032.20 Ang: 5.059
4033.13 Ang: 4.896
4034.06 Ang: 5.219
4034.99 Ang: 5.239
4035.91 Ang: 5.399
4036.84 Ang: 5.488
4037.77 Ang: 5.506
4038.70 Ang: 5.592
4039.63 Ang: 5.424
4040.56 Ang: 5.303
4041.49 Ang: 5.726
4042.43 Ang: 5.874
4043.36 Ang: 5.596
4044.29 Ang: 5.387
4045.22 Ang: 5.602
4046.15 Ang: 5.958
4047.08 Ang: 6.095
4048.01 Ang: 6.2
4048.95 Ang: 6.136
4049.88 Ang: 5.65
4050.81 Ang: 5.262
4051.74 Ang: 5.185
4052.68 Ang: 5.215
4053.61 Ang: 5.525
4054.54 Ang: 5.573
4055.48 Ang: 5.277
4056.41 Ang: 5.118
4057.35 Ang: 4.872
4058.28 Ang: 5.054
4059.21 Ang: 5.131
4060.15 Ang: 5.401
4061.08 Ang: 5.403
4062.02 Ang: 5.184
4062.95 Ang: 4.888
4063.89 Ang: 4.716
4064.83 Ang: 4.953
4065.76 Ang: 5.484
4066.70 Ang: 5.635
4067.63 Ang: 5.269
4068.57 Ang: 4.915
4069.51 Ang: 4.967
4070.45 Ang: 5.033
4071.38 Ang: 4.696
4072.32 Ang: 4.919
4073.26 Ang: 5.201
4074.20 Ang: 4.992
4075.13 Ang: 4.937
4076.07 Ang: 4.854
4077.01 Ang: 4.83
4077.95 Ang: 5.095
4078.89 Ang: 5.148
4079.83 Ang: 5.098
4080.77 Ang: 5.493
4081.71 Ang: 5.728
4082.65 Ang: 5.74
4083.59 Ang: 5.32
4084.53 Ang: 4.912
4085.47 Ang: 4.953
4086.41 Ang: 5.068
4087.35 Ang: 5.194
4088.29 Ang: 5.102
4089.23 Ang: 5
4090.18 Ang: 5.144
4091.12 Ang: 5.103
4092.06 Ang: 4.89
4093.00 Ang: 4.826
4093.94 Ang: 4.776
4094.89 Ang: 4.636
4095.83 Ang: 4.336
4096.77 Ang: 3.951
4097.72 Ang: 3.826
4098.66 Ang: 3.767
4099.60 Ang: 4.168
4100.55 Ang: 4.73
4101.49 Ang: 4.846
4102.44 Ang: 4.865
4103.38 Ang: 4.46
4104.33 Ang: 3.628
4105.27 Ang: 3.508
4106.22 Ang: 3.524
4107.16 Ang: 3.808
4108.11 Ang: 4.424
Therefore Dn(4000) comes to 1.3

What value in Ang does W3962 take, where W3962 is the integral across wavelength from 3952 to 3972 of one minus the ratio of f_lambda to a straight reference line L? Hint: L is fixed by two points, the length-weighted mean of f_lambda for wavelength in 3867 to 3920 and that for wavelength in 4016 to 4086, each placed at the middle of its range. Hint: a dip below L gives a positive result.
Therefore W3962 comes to 3.8 Ang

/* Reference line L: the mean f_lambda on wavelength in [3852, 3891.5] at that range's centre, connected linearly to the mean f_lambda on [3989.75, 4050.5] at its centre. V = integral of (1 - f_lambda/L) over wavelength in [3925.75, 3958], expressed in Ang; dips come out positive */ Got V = 4.0 Ang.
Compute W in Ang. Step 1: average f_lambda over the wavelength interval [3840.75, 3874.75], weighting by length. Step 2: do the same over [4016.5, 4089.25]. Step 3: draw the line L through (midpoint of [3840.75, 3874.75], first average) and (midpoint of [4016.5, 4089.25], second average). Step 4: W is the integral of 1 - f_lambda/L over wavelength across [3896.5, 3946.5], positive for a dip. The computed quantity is 4.6 Ang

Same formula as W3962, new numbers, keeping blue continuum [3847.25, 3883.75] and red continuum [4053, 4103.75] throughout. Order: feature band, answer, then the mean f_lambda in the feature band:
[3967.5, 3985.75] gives 3.2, 3.92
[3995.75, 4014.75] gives -1.7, 5.26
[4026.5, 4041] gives -1.4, 5.35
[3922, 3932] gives 1.1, 4.13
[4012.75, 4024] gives -1.9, 5.68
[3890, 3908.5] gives 1.6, 4.2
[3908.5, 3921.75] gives -0.8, 4.89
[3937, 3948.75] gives 0.4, 4.53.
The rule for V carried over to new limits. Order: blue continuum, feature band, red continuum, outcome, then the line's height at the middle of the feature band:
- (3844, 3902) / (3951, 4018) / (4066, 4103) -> -0.49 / 4.63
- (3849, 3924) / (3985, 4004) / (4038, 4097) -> -1.67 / 4.9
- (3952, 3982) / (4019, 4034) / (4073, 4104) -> -3.65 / 4.37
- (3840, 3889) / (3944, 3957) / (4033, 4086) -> -0.32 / 4.76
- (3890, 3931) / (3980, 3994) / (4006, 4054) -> -0.21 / 5.11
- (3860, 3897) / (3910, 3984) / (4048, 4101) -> 4.16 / 4.46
